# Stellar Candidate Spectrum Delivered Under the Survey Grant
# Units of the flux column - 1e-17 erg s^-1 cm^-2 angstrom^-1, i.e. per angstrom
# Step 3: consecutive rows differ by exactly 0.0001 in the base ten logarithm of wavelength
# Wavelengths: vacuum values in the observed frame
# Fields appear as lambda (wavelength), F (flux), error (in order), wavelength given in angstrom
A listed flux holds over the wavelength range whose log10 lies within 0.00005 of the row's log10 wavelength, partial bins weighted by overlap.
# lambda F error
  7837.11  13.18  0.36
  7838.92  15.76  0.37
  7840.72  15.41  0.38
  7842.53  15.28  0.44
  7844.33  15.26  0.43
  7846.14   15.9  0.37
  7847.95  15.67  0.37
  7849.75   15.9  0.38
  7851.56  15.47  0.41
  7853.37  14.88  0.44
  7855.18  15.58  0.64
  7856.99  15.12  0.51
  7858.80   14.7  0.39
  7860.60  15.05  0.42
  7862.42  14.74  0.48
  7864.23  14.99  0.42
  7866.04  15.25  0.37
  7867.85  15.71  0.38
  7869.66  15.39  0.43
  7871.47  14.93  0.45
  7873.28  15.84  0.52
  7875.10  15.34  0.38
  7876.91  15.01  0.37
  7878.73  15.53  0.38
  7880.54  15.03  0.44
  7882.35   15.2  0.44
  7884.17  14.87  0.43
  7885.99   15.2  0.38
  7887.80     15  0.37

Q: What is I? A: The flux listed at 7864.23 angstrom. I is 14.99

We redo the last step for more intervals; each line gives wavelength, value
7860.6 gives 15.05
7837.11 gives 13.18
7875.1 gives 15.34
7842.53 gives 15.28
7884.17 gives 14.87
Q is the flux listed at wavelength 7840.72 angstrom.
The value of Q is 15.41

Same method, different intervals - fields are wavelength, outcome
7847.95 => 15.67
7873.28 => 15.84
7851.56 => 15.47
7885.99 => 15.2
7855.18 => 15.58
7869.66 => 15.39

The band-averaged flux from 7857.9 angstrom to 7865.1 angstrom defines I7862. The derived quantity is 14.9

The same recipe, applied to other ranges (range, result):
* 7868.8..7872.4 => 15.2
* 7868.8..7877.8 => 15.3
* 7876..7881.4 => 15.2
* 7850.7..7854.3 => 15.2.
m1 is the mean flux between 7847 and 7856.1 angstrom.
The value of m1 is 15.5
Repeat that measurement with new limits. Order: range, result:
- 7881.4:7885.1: 15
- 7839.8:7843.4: 15.4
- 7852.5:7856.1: 15.2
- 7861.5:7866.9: 15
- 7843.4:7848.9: 15.6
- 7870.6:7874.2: 15.4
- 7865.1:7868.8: 15.5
